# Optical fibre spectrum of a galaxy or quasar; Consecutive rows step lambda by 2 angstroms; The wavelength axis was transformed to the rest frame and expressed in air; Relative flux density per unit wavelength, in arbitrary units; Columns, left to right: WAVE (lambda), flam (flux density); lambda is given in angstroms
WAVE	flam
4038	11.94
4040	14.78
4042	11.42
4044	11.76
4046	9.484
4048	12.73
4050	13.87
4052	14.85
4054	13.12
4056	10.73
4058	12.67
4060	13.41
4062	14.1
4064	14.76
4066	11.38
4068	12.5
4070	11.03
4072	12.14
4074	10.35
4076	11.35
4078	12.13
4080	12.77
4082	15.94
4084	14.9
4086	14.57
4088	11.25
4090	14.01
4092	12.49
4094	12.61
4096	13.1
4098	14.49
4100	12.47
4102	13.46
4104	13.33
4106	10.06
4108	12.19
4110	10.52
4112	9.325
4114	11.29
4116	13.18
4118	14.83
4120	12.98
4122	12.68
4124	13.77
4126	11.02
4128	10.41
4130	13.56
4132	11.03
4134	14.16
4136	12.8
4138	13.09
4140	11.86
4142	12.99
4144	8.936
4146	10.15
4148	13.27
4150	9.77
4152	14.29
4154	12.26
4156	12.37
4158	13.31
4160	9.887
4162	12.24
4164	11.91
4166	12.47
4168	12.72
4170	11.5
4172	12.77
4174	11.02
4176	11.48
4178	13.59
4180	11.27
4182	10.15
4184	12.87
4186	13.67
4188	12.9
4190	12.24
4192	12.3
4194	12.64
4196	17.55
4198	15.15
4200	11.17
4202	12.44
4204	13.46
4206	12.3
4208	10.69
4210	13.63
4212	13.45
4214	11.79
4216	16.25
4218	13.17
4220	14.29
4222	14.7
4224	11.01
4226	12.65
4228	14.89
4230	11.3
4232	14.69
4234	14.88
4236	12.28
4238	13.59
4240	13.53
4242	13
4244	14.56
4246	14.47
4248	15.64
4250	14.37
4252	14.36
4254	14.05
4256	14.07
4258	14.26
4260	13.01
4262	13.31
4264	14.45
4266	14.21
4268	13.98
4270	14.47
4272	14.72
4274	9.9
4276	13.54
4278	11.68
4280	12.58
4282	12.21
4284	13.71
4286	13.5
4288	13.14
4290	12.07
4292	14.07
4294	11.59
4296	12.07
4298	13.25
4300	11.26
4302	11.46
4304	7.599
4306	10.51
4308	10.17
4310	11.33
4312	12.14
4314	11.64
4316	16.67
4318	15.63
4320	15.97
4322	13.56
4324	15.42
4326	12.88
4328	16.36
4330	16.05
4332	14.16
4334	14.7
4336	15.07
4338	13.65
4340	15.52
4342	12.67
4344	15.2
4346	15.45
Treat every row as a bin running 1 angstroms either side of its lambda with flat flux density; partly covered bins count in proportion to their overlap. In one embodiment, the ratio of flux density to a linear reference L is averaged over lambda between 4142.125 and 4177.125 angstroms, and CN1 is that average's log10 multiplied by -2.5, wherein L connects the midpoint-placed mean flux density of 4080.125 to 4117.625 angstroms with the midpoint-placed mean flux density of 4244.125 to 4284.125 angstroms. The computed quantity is 0.111 mag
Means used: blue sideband 12.8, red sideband 13.7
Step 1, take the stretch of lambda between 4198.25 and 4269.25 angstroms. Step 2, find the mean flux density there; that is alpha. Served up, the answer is 13.6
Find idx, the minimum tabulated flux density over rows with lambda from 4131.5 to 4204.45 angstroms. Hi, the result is 8.936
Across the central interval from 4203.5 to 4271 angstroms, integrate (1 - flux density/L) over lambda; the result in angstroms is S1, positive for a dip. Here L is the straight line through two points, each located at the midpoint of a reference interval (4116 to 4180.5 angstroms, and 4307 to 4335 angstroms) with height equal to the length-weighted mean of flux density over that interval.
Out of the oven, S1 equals -2.6 angstroms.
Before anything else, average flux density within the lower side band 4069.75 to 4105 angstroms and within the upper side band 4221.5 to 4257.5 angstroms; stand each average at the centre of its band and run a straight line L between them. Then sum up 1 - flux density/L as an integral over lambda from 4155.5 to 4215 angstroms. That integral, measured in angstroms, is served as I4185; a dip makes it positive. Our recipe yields 4.34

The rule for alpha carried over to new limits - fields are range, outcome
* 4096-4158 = 12.2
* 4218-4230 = 13.3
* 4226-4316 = 13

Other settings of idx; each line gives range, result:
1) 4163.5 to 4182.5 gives 10.15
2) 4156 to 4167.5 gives 9.887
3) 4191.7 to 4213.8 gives 10.69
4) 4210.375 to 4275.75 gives 9.9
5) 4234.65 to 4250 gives 12.28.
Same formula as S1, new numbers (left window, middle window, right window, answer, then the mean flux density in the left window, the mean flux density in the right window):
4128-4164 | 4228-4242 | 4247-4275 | 0.0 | 12.1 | 13.9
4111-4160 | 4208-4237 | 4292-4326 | -2.4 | 12.2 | 12.6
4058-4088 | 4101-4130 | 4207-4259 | 2.1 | 12.9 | 13.7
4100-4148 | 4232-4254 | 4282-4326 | -2.8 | 12.1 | 12.7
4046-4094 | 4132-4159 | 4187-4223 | 1.9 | 12.8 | 13.3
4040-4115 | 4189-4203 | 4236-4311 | -0.6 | 12.5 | 13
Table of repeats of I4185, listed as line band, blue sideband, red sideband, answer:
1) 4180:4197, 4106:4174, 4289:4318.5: -1.2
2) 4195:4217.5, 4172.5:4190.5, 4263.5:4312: -2.3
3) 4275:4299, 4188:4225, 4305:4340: 1.6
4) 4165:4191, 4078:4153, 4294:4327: 0.7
